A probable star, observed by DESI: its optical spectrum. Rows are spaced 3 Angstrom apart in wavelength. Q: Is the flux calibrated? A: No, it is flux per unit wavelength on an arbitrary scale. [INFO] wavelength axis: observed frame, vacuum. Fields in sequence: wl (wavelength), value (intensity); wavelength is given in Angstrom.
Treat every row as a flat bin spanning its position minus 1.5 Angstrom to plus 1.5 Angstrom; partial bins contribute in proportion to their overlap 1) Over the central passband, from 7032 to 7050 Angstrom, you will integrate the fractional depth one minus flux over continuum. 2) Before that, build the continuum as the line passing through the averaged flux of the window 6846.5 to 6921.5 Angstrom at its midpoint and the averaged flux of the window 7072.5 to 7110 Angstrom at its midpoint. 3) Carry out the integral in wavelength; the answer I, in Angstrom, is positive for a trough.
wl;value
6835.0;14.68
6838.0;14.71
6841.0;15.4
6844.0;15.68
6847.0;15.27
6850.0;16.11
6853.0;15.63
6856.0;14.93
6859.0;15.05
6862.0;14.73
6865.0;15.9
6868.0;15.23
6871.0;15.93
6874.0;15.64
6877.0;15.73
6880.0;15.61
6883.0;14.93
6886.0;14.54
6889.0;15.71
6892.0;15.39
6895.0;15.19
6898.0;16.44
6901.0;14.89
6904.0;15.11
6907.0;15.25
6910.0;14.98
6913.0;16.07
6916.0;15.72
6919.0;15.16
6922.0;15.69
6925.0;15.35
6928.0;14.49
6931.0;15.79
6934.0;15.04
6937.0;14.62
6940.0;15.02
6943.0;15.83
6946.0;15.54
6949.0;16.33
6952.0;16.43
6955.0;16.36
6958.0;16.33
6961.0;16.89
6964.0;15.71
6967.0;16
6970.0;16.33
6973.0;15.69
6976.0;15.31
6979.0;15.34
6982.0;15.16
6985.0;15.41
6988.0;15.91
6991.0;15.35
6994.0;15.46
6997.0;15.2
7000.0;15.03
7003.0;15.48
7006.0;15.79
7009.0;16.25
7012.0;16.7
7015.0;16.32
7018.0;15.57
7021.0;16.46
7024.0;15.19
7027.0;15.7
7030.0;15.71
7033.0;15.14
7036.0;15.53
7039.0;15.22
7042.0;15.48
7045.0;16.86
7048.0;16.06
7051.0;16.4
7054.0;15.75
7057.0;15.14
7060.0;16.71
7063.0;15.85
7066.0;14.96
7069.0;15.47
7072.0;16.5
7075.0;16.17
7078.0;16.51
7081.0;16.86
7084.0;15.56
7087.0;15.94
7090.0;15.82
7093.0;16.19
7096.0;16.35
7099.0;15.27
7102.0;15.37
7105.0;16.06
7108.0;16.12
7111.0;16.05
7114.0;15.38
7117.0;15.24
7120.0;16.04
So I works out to 0.15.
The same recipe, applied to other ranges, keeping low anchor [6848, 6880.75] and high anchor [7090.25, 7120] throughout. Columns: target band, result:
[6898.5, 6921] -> 0.3 Angstrom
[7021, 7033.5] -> 0.1 Angstrom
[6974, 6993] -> 0.3 Angstrom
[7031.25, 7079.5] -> -0.4 Angstrom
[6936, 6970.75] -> -0.8 Angstrom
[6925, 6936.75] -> 0.4 Angstrom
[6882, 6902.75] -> 0.3 Angstrom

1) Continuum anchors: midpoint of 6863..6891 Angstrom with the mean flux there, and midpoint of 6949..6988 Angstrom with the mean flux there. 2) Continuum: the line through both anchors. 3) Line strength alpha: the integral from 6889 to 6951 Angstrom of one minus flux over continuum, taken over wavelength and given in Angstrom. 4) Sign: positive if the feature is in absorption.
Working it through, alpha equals 1.1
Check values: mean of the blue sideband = 15.5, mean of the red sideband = 15.9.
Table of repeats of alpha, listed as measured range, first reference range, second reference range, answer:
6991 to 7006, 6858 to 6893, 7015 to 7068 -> 0.3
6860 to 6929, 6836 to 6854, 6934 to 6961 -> 1.1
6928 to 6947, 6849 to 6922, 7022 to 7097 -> 0.4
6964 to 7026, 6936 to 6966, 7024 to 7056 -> 0.6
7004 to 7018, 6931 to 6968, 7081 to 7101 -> -0.3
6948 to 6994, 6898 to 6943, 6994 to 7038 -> -1.1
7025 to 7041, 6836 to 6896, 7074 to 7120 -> 0.3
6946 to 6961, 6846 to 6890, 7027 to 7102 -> -0.7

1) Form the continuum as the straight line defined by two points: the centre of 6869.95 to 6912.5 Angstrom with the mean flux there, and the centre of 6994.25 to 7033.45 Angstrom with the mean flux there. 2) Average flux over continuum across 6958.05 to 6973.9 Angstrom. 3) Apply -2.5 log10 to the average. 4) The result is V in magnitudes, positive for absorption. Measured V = -0.04 mag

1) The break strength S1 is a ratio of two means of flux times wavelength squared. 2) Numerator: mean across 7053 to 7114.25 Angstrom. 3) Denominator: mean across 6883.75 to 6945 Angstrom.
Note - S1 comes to 1.1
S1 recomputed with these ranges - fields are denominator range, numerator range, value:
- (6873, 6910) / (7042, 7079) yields 1.09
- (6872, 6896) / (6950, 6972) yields 1.08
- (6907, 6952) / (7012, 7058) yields 1.06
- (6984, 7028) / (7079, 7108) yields 1.04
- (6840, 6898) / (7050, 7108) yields 1.10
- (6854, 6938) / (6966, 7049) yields 1.06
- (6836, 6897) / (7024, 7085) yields 1.09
